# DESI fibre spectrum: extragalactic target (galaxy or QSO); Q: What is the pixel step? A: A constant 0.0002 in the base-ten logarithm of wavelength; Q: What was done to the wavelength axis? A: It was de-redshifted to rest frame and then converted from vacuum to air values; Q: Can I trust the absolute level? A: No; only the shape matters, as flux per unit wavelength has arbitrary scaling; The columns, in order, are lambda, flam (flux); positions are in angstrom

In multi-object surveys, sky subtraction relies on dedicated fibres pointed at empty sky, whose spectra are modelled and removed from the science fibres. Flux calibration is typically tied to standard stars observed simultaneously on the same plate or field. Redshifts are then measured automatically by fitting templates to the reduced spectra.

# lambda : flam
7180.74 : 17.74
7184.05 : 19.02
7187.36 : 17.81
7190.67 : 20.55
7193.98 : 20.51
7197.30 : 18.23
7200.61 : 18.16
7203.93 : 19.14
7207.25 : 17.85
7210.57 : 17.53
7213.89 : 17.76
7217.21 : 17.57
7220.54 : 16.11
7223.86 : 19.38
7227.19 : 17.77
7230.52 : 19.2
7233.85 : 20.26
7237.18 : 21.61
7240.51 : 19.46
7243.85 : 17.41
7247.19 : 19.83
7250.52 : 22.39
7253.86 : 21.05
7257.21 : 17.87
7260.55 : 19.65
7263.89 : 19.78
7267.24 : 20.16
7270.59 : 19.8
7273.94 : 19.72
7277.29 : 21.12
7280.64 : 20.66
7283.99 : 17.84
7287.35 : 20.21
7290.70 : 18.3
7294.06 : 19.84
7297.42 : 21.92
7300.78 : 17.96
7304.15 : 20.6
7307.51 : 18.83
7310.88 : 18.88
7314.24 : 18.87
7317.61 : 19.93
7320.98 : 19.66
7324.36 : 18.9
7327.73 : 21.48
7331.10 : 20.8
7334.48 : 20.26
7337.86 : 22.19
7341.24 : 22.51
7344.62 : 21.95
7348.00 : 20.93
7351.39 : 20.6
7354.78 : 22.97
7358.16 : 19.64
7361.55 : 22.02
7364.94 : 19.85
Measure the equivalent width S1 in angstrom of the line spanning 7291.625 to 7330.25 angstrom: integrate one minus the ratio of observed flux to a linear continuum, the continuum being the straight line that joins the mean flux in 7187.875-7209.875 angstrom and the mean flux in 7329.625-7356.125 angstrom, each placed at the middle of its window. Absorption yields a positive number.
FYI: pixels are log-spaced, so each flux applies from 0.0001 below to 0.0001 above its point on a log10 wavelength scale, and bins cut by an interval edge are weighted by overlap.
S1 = 2.3 angstrom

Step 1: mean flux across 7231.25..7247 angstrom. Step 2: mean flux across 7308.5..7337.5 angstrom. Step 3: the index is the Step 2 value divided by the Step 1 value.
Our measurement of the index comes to 1.0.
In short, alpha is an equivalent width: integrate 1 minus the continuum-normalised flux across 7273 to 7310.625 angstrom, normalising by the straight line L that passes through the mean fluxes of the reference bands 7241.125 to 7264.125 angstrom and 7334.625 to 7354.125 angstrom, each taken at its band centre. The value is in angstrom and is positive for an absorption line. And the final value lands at 1.5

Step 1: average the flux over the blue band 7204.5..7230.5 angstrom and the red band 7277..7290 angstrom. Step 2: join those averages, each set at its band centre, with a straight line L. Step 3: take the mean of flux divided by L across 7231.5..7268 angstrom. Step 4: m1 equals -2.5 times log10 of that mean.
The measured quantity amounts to -0.066 mag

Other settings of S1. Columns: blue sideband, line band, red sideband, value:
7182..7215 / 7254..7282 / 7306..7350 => -0.43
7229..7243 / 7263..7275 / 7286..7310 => -0.05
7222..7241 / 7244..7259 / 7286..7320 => -0.31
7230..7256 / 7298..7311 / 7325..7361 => 0.95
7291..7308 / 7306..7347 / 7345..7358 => 0.44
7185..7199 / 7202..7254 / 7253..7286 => 1.40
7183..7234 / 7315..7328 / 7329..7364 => 0.68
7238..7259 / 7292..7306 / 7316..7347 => 0.28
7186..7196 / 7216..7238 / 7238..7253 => 1.19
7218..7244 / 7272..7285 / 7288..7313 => -0.41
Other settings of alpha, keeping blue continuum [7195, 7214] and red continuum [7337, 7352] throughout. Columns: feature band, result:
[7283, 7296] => 0.7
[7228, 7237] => -0.4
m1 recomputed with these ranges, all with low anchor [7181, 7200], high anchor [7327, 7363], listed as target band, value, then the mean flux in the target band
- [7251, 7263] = 0.013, 19.8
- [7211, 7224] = 0.116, 17.5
